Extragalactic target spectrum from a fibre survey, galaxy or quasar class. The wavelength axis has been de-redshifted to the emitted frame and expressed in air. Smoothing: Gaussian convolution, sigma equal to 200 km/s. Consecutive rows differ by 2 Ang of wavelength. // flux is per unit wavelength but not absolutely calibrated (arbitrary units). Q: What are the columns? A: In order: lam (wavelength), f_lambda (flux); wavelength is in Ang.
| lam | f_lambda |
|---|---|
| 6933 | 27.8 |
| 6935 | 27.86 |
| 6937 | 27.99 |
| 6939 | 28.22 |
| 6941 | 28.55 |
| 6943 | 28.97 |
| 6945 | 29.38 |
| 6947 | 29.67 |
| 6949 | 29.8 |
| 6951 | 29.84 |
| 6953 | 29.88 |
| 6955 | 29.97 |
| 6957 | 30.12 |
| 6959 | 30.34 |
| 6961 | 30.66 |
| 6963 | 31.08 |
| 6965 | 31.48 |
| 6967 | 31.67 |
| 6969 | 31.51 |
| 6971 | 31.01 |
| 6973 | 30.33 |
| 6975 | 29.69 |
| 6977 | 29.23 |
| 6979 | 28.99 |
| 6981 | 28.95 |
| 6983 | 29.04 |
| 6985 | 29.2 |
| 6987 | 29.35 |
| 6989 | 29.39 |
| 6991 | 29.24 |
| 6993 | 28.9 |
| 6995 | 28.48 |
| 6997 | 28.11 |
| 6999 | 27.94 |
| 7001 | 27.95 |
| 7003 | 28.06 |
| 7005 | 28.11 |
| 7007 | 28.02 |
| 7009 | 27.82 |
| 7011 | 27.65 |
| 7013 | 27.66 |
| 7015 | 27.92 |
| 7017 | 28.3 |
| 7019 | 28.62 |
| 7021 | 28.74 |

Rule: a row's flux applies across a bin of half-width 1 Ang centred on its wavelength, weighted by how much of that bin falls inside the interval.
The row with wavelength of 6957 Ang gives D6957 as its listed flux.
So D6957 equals 30.12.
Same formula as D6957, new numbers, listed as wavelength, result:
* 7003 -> 28.06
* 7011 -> 27.65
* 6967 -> 31.67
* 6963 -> 31.08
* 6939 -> 28.22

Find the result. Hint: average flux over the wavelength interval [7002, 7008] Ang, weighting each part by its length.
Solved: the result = 28.1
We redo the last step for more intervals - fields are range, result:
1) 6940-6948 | 29.1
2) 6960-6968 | 31.2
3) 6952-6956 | 29.9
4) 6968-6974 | 30.9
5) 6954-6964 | 30.4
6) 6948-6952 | 29.8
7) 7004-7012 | 27.9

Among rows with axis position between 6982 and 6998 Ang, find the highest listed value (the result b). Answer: 29.39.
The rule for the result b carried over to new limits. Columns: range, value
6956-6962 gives 30.66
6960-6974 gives 31.67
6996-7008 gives 28.11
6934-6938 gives 27.99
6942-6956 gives 29.97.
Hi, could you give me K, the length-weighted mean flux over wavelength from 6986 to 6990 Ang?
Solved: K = 29.4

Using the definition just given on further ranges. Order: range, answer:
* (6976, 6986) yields 29.1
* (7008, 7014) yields 27.7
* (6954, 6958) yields 30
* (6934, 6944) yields 28.3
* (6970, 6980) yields 29.9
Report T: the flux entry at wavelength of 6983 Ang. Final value 29.04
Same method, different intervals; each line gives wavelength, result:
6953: 29.88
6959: 30.34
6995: 28.48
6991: 29.24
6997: 28.11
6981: 28.95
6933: 27.8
